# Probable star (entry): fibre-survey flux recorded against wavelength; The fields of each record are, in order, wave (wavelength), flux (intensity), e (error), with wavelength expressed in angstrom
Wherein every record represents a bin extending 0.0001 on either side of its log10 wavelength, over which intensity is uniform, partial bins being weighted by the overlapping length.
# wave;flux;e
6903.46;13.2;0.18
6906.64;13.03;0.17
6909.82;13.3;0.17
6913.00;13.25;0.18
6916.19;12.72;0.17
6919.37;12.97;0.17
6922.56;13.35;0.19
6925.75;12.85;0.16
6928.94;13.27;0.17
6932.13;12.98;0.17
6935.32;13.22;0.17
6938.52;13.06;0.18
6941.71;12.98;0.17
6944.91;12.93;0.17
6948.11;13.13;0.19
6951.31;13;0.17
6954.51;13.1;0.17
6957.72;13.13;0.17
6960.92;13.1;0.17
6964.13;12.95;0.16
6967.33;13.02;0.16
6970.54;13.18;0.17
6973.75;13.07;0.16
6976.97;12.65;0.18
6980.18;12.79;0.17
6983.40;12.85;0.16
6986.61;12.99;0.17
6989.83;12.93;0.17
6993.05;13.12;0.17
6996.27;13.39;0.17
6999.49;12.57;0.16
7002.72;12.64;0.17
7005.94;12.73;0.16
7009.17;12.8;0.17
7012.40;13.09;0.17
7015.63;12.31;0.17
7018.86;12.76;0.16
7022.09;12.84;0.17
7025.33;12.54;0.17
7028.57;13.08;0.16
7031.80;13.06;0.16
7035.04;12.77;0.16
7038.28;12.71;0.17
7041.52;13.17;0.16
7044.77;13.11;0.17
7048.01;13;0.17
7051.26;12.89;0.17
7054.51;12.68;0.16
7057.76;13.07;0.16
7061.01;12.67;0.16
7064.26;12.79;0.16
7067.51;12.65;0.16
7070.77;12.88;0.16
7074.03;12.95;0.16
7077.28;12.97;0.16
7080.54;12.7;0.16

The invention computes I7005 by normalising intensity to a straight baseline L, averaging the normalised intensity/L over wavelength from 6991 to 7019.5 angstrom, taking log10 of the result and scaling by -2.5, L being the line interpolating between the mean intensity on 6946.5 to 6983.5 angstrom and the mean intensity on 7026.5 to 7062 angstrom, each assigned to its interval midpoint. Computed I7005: 0.01 mag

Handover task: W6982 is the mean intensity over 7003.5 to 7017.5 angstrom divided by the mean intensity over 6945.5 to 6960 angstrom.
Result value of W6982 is 1.0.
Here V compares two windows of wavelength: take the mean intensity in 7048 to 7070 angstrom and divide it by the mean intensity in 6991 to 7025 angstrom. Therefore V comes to 1.0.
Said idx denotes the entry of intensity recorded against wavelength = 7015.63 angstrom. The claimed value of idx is 12.31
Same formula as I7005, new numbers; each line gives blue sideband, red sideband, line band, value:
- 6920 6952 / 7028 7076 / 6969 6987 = 0.01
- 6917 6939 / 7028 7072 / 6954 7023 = 0.01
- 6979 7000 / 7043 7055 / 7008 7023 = 0.02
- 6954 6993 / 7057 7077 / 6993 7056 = 0.00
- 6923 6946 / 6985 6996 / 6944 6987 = 0.01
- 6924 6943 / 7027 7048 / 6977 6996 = 0.01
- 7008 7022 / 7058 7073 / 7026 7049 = -0.02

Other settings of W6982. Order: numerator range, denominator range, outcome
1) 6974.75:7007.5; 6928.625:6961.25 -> 0.98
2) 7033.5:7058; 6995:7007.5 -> 1.01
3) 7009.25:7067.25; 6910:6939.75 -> 0.98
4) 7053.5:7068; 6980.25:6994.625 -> 0.99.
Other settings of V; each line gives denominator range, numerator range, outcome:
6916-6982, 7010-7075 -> 0.99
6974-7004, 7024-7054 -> 1.00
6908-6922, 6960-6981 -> 0.99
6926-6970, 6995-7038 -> 0.98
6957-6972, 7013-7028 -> 0.97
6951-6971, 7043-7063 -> 0.99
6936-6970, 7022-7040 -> 0.98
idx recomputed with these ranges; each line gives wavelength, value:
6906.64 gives 13.03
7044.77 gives 13.11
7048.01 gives 13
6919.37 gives 12.97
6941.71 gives 12.98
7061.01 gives 12.67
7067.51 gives 12.65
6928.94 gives 13.27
